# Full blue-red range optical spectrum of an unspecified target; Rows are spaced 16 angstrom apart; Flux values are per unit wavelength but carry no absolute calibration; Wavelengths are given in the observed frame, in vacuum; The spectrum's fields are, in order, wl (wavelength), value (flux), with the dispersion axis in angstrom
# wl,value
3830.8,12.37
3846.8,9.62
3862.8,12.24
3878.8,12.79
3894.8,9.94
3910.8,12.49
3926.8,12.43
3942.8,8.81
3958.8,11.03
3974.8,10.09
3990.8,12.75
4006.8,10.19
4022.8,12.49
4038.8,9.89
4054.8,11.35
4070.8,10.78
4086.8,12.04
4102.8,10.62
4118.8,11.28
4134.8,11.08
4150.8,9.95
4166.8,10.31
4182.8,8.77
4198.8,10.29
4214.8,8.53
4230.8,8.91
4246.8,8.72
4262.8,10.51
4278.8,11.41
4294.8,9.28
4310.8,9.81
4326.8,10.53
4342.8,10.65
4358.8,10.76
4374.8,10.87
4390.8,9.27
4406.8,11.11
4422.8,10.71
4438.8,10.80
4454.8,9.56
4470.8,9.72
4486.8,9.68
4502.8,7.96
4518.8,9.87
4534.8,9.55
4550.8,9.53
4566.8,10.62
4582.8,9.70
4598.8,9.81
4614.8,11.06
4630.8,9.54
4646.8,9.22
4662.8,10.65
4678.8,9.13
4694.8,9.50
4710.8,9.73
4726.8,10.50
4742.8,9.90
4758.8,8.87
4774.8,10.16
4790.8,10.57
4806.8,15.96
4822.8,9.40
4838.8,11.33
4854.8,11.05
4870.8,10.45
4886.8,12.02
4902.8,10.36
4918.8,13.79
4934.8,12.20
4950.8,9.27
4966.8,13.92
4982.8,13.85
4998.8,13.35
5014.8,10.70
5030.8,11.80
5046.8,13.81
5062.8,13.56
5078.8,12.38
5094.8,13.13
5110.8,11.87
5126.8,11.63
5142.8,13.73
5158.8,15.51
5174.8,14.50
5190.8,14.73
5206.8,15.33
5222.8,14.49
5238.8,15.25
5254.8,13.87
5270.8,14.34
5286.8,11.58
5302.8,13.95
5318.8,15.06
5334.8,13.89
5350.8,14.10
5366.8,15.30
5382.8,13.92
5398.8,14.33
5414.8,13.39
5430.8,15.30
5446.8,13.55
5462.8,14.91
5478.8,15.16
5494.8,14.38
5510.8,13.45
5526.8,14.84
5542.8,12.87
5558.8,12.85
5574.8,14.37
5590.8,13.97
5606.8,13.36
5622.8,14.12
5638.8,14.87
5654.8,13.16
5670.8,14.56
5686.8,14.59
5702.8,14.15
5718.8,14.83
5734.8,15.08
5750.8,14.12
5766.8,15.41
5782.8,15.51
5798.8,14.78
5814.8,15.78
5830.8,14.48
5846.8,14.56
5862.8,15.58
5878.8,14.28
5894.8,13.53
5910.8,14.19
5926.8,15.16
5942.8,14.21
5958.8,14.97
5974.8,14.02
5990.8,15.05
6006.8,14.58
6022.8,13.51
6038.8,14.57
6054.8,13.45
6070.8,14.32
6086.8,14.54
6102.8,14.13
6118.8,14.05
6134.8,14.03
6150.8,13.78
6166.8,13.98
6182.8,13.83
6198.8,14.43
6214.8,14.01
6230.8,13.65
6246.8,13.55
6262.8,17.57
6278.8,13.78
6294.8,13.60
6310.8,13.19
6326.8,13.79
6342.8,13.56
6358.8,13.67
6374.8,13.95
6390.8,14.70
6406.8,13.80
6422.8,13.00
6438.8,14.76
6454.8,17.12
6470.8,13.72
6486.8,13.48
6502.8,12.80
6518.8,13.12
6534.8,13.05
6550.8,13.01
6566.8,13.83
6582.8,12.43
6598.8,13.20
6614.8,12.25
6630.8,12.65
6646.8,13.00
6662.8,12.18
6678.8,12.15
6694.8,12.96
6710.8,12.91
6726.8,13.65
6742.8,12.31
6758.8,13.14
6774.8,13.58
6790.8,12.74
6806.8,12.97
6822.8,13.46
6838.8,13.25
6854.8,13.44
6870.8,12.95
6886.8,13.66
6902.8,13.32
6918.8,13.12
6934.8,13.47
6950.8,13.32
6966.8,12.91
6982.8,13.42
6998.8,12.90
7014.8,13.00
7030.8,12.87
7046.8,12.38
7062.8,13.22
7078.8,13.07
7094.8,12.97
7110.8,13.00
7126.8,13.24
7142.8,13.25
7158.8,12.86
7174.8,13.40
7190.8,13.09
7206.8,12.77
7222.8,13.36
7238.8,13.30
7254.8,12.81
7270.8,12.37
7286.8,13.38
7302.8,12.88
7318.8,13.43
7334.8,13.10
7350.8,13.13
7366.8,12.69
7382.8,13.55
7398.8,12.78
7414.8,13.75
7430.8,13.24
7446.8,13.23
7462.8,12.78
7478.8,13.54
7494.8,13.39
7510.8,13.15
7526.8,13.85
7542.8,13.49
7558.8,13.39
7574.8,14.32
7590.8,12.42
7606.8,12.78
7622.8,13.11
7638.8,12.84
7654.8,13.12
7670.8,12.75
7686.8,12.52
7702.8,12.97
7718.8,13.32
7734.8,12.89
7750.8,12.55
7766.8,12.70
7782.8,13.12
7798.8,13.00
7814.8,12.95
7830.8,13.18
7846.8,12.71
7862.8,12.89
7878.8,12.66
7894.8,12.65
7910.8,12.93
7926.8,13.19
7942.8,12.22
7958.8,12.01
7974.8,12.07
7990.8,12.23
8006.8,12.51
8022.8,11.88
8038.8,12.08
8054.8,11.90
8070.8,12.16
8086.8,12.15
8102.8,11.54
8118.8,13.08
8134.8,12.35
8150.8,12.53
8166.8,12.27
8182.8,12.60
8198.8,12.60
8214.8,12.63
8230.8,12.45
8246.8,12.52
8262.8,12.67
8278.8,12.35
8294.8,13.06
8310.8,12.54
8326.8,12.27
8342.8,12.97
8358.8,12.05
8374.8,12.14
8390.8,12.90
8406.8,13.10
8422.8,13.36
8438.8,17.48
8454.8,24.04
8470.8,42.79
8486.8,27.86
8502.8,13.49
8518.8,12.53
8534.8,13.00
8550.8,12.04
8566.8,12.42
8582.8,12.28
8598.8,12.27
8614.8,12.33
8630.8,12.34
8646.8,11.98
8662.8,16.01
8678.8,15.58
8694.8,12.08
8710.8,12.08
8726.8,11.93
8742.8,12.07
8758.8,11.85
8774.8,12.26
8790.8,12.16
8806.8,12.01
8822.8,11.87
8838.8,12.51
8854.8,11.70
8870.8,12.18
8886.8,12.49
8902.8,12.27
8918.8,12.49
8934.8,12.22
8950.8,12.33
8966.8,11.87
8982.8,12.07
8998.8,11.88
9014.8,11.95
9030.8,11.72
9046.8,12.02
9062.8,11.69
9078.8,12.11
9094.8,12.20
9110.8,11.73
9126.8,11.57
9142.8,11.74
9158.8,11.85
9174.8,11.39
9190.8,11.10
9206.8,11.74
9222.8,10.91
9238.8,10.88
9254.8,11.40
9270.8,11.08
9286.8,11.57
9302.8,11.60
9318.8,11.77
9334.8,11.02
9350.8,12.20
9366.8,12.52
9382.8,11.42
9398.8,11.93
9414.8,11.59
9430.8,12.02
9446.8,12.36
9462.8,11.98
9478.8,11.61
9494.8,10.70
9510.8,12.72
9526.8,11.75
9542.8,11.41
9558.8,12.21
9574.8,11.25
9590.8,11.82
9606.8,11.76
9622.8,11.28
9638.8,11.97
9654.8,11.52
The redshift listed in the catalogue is 0.289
